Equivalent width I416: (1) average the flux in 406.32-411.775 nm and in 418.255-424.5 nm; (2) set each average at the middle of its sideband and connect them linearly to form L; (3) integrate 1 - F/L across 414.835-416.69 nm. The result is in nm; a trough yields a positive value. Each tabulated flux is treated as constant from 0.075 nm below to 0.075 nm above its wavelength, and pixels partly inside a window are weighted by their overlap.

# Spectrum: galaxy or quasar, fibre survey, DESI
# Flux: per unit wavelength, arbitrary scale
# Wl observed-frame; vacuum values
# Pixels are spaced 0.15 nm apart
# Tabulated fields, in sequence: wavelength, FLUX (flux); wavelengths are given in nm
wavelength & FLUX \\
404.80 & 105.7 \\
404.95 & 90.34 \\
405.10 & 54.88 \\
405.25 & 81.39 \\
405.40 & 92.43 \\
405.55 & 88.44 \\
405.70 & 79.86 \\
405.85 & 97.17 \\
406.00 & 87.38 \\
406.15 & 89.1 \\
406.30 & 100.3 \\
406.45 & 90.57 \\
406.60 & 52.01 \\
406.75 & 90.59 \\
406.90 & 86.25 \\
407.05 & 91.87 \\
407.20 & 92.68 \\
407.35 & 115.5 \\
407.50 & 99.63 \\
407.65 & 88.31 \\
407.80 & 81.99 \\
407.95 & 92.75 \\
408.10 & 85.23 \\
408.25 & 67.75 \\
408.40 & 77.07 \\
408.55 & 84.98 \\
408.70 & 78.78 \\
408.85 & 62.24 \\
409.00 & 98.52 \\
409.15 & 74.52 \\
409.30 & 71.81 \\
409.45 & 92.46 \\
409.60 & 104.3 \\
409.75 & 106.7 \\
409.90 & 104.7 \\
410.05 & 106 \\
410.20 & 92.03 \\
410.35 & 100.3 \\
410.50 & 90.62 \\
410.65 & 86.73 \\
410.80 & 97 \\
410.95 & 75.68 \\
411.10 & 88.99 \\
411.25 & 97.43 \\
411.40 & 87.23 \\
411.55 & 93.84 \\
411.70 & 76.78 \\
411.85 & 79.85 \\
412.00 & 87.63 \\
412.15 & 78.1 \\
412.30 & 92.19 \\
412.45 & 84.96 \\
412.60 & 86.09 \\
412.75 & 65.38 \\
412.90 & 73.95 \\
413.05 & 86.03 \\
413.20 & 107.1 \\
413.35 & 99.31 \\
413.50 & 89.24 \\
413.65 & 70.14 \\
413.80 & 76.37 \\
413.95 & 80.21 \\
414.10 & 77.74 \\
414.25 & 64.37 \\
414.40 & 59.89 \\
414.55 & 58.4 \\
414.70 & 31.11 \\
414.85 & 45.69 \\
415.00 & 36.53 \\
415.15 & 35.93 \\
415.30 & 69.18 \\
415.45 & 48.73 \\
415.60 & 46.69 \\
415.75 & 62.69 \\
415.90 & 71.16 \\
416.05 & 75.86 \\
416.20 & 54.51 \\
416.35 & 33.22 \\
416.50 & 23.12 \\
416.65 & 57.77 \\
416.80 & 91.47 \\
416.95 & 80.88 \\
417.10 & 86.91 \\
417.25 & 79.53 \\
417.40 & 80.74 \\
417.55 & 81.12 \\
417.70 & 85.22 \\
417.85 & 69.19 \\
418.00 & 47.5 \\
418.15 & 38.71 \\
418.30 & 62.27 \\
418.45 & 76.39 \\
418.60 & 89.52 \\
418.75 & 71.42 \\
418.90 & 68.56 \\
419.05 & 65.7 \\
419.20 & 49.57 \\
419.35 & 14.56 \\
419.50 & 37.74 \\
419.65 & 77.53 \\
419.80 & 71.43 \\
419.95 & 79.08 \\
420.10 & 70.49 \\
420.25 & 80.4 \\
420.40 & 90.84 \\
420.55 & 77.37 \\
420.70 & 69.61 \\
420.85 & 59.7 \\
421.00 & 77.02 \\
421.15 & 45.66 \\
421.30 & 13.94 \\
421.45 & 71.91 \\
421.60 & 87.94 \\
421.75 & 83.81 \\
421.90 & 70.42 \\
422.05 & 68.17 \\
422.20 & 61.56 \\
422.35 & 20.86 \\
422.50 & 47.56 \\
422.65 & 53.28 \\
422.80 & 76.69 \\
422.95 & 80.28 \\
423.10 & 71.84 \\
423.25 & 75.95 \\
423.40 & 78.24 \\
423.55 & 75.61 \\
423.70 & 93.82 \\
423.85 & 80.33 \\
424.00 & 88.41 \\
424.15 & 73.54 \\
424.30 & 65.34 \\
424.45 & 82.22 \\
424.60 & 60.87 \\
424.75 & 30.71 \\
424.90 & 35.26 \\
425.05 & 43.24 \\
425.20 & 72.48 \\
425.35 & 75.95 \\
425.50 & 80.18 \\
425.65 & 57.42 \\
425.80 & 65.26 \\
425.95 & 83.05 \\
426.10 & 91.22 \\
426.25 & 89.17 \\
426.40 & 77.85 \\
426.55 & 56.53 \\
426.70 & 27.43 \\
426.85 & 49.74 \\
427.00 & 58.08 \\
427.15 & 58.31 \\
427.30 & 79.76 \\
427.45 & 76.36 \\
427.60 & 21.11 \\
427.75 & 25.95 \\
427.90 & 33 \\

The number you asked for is 0.63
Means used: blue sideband 88.6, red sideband 68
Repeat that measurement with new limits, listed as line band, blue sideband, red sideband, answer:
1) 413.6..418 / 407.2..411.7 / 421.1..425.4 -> 0.85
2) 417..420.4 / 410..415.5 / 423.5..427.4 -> 0.23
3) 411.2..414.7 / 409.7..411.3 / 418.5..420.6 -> 0.30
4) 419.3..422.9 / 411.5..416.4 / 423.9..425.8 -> 0.15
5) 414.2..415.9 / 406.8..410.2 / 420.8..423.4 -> 0.56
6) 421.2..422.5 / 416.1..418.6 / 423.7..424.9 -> 0.17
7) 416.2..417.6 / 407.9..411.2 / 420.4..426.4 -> 0.18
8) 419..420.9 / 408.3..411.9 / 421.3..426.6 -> 0.24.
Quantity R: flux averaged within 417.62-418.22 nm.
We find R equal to 60.5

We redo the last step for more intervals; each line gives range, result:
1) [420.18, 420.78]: 79.4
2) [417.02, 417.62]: 82.1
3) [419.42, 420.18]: 67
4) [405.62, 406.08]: 88.2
